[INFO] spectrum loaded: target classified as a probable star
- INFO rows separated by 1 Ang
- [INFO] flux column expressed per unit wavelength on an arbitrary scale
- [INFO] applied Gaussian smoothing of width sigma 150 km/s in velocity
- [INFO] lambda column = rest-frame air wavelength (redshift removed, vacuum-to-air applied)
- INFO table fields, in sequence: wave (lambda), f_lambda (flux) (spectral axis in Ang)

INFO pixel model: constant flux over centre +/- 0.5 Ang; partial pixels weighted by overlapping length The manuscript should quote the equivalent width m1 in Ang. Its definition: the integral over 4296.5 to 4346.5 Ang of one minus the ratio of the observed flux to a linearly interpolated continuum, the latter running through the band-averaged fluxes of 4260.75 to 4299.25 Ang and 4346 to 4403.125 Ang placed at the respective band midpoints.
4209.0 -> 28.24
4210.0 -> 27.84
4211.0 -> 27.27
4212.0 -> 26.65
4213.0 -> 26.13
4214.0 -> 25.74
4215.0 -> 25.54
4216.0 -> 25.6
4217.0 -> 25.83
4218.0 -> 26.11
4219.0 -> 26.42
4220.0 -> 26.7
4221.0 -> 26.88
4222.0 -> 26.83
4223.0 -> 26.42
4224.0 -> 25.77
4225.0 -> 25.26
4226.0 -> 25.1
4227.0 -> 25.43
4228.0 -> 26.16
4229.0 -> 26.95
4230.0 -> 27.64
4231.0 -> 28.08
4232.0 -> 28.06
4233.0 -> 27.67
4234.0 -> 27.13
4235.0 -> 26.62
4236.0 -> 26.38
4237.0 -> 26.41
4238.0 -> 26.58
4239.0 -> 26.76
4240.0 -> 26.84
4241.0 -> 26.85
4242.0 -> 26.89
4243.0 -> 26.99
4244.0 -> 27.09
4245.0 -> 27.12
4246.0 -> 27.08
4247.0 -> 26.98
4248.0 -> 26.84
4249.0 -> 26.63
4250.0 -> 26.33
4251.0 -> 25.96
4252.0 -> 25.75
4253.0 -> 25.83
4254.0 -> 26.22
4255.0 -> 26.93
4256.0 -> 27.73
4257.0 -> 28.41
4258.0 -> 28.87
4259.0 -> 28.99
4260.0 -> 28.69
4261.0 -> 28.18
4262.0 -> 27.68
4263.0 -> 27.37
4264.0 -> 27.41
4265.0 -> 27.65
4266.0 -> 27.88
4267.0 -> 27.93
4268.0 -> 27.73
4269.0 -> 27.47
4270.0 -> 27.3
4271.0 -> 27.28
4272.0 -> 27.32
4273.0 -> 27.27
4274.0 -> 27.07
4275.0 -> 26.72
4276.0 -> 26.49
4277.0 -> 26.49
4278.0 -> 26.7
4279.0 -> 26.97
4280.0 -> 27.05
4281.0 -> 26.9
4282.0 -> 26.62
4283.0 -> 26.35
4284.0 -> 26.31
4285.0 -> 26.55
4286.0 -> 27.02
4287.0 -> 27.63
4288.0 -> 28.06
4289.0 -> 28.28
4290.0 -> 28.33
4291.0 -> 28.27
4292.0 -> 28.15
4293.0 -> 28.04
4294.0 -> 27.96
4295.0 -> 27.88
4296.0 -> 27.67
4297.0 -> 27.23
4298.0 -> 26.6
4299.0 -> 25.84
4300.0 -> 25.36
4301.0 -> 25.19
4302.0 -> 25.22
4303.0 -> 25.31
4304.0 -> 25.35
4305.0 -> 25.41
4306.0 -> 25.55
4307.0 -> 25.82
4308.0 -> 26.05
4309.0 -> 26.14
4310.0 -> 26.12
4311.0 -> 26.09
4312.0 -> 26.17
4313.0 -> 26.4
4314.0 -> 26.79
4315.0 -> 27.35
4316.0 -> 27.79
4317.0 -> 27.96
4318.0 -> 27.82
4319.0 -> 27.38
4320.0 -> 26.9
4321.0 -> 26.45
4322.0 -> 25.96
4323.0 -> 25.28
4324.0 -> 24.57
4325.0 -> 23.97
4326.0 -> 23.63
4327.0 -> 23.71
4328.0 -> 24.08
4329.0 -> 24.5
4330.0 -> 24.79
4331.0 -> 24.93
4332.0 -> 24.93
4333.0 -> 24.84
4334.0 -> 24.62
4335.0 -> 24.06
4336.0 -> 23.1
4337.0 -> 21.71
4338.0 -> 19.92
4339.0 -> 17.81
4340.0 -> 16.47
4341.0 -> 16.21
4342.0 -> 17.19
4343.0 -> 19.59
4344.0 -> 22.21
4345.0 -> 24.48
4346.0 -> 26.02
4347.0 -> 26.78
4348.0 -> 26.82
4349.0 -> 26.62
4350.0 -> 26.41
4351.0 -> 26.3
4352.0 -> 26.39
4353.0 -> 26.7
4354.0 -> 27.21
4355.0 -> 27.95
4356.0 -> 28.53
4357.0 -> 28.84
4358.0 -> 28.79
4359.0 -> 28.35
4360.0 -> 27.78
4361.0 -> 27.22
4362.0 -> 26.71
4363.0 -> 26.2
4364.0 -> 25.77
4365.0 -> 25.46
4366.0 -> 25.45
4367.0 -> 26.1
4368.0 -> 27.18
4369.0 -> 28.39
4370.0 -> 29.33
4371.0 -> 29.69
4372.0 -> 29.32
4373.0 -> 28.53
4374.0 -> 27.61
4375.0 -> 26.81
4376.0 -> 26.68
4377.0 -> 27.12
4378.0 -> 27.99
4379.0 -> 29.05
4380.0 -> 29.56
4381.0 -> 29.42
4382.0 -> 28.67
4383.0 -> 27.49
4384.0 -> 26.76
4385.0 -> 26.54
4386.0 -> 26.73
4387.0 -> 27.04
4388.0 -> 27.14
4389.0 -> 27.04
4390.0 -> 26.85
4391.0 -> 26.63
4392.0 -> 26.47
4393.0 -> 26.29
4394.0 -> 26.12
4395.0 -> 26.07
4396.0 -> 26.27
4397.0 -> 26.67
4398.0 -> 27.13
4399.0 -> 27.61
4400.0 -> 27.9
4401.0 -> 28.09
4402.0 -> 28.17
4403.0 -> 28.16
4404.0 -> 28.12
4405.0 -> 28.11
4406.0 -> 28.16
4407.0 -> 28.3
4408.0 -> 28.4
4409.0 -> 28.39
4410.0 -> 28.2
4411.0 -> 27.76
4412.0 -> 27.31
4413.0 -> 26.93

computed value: 5.1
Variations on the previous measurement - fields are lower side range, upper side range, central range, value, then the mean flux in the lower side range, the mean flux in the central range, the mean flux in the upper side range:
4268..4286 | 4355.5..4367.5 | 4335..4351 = 2.8 Ang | 26.9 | 22.3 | 27.1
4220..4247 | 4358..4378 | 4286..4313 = 0.4 Ang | 26.7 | 26.7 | 27.4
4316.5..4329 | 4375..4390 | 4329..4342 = 2.1 Ang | 25.6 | 21.9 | 27.6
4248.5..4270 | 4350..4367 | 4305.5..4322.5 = 0.4 Ang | 27.4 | 26.6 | 27.1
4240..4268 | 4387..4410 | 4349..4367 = 0.2 Ang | 27.3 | 27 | 27.4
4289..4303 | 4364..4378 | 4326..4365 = 3.9 Ang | 27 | 24.6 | 27.5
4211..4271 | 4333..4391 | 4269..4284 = -0.2 Ang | 26.9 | 26.9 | 26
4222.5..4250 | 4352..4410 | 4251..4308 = -0.2 Ang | 26.7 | 27.1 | 27.5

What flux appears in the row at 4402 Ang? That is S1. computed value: 28.17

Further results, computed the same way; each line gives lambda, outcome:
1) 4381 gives 29.42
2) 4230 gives 27.64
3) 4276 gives 26.49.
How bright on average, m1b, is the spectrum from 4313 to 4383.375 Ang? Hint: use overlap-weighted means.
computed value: 25.8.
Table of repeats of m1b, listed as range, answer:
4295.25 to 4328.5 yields 26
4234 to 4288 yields 27.1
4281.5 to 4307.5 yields 26.8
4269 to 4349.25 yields 25.6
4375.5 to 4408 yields 27.5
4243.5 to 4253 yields 26.6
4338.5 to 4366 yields 25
